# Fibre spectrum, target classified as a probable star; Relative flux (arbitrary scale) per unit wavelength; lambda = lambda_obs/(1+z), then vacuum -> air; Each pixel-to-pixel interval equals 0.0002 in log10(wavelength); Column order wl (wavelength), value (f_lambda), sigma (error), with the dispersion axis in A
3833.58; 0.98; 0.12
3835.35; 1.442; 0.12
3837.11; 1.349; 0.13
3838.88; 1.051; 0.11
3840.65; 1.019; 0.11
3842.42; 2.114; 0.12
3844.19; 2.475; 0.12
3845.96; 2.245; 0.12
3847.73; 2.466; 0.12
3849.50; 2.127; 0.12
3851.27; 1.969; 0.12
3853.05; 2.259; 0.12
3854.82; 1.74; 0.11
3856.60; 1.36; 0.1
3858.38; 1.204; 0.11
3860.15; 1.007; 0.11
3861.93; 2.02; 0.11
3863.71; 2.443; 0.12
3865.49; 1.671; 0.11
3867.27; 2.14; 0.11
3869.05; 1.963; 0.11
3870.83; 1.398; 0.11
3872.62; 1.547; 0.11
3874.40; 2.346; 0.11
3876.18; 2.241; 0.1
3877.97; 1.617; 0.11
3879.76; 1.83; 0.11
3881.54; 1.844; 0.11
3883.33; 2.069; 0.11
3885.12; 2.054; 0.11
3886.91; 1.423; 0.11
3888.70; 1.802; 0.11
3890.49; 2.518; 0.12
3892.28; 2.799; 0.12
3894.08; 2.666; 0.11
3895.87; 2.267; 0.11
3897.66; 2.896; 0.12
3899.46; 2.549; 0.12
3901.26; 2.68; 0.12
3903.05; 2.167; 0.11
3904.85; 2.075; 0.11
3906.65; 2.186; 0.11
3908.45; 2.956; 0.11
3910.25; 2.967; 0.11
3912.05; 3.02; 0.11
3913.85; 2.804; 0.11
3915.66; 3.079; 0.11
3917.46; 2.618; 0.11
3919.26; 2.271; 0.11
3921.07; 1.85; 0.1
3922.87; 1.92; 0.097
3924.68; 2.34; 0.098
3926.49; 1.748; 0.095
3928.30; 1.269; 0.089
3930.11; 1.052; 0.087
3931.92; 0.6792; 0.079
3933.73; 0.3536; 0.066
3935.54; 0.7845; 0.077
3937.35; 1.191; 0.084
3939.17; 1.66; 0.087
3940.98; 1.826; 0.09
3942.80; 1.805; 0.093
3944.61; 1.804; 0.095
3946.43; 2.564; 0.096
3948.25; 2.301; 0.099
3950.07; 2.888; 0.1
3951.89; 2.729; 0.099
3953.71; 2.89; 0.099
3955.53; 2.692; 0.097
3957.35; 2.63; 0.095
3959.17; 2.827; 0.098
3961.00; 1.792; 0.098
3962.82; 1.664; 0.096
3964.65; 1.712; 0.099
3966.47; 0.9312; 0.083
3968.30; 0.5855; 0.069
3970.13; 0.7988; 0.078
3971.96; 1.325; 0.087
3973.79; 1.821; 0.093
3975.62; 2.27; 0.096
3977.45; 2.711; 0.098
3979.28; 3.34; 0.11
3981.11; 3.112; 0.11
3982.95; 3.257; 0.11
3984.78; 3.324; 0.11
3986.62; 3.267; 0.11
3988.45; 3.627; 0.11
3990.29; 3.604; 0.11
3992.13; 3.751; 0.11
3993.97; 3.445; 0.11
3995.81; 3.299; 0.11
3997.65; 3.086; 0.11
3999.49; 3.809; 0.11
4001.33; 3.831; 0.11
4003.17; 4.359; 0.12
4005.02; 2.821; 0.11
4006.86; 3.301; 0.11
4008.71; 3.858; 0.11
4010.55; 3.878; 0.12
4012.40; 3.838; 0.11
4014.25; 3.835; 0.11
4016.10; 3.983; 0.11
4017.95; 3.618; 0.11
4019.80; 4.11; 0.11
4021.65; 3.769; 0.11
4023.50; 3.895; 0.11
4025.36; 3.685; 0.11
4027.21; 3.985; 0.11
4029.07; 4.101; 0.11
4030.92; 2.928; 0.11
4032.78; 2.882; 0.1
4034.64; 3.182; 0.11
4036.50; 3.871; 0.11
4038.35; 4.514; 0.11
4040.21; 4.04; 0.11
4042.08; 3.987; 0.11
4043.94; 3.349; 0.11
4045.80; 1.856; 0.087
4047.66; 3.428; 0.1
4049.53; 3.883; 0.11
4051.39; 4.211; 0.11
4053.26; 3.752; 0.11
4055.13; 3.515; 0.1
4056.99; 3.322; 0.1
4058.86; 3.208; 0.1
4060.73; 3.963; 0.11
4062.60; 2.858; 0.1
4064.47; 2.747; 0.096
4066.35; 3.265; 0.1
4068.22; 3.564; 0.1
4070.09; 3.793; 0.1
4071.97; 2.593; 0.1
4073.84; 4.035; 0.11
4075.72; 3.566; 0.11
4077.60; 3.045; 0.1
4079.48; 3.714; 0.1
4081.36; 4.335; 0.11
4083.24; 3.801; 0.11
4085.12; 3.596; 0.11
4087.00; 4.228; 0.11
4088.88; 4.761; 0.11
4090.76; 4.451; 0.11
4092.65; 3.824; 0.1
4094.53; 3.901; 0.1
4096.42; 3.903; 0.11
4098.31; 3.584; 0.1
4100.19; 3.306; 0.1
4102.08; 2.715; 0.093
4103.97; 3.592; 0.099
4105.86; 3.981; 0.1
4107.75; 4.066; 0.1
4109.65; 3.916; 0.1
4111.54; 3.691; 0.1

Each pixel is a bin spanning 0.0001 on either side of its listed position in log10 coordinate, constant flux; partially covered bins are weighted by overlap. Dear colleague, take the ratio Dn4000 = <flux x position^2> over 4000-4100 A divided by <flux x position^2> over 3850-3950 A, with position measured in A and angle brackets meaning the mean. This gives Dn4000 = 2.0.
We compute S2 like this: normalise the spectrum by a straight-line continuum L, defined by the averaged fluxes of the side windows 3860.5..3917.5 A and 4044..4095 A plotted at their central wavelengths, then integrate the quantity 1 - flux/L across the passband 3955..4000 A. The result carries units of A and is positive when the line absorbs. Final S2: 5.5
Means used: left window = 2.25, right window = 3.59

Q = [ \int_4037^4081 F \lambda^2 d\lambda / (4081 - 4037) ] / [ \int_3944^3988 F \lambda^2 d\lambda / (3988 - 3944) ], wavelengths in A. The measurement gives 1.58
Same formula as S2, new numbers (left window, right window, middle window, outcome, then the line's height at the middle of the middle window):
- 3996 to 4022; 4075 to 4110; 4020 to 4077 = 3.40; 3.75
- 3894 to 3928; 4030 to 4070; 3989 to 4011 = -3.49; 3.09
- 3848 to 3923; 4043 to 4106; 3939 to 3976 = 9.72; 2.7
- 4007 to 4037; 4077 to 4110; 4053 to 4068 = 1.77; 3.77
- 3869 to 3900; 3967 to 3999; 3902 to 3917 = -2.59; 2.26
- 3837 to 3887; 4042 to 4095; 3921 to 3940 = 8.55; 2.42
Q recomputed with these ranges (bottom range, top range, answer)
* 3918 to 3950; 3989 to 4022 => 2.30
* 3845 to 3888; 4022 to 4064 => 2.07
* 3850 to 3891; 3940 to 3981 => 1.20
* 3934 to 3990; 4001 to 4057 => 1.72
